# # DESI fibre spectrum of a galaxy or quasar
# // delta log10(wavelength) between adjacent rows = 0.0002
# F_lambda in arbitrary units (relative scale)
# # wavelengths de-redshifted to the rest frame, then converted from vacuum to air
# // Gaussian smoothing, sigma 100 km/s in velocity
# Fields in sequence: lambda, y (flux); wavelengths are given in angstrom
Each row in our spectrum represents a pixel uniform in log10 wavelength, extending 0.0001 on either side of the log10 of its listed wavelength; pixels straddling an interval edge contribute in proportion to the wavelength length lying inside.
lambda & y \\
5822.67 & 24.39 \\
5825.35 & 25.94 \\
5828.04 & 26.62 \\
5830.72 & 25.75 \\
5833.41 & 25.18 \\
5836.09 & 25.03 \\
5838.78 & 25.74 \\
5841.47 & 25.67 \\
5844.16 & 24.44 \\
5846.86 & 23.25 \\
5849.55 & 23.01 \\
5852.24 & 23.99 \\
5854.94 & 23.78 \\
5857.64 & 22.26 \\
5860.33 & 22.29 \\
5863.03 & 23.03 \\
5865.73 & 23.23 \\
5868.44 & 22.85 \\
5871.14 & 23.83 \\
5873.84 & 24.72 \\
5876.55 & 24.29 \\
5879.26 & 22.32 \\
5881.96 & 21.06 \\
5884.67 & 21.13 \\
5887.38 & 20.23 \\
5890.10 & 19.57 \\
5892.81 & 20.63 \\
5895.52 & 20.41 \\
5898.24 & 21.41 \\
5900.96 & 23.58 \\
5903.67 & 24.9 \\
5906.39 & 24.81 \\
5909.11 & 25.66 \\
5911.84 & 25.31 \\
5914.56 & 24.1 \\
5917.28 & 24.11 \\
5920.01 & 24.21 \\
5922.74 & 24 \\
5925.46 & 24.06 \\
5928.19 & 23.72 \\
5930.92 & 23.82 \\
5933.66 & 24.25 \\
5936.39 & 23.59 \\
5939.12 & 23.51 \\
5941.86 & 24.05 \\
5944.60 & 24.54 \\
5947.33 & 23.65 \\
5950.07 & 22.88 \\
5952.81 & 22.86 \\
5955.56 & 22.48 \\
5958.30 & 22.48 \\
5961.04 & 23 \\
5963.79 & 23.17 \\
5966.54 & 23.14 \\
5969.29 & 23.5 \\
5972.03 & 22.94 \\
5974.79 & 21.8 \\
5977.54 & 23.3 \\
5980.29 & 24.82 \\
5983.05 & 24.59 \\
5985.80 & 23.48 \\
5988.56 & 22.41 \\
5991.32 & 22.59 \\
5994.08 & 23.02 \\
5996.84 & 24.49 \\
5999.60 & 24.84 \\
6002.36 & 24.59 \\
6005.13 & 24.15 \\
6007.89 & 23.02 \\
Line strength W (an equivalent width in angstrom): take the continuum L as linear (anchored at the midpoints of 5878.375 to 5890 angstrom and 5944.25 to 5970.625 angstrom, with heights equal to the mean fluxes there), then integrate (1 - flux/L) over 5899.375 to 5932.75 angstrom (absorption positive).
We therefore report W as -3.72 angstrom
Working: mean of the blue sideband 21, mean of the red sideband 23.1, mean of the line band 24.3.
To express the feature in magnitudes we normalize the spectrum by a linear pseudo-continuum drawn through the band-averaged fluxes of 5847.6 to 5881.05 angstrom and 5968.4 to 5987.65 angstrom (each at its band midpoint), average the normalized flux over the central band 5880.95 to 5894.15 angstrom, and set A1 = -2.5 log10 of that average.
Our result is 0.140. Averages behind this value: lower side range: 23.3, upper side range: 23.5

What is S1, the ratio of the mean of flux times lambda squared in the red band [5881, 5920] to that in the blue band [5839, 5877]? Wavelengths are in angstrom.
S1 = 1.0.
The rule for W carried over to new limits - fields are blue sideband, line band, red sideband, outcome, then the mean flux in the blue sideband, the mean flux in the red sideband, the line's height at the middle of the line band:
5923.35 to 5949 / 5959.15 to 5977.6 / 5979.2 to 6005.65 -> 0.73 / 23.9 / 23.9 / 23.9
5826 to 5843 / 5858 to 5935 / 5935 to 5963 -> 3.94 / 25.7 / 23.3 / 24.4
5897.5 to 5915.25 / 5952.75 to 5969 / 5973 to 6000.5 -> 0.60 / 24.4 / 23.5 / 23.8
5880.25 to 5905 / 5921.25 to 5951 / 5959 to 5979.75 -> -1.98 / 21.5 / 23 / 22.4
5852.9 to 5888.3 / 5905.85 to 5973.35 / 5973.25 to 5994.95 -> -2.02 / 22.7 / 23.2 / 23.1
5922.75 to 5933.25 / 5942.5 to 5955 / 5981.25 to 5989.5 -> 0.19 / 23.9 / 23.6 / 23.8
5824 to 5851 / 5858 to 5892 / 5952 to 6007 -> 3.14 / 25.1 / 23.4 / 24.6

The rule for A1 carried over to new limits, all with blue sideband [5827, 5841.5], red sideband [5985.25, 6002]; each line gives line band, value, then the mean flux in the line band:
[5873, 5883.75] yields 0.096 mag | 22.9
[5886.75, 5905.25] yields 0.150 mag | 21.6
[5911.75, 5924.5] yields 0.013 mag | 24.3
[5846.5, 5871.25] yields 0.099 mag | 23.1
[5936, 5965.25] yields 0.038 mag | 23.3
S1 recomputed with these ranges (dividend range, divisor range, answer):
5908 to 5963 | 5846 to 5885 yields 1.06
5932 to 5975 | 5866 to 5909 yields 1.06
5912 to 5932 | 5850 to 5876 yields 1.05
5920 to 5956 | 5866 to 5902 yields 1.10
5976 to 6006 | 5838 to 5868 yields 1.06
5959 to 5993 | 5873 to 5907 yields 1.08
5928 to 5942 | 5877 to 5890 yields 1.14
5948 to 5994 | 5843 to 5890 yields 1.05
